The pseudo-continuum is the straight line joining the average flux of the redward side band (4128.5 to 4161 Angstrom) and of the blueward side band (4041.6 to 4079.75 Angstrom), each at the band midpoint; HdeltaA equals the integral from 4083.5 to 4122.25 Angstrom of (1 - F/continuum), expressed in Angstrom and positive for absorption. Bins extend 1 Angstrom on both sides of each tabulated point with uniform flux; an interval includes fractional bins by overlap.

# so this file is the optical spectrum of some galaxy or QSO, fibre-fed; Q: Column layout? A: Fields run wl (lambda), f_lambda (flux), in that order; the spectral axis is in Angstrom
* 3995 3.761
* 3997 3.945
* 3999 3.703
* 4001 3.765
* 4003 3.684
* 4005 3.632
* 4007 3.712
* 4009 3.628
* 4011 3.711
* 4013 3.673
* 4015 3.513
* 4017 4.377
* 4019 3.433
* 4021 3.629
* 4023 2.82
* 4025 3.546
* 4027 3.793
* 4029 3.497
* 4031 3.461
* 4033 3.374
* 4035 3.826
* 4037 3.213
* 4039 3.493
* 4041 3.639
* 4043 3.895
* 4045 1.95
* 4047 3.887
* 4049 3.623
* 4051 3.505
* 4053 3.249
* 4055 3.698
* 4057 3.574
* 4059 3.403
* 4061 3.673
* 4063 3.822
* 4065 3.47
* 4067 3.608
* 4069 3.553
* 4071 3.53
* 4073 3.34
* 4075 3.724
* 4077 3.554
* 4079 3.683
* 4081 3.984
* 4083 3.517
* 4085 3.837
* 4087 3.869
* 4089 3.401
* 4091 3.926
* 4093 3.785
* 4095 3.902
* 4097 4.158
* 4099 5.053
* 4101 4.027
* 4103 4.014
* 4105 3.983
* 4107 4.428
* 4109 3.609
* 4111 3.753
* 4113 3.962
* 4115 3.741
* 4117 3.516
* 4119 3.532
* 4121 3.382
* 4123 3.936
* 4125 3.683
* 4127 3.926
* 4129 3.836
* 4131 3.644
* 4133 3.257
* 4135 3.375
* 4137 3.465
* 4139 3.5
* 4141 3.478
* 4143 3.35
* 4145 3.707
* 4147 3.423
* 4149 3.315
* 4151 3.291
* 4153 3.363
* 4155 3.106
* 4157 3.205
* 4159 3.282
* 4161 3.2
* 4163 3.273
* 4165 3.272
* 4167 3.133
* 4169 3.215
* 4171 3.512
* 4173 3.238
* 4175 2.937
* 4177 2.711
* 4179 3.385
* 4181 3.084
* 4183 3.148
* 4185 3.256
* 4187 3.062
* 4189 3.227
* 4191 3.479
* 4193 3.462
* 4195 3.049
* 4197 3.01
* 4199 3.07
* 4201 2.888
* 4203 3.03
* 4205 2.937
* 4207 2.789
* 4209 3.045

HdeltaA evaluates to -4.8 Angstrom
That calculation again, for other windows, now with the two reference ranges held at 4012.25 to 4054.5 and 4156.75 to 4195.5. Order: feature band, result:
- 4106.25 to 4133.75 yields -3.4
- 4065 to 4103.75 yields -4.7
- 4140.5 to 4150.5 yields -0.5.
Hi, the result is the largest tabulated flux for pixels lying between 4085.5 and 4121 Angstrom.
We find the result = 5.053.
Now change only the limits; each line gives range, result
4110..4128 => 3.962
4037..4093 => 3.984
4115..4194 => 3.936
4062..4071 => 3.822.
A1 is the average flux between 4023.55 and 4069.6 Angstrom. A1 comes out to 3.5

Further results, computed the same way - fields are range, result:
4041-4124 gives 3.71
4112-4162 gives 3.5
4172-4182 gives 3.07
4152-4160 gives 3.24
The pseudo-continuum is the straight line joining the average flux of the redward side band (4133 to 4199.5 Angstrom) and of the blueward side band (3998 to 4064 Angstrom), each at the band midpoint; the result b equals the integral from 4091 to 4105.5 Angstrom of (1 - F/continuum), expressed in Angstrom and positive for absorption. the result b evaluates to -3.0 Angstrom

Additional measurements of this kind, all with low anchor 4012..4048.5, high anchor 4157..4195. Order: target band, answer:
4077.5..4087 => -1.00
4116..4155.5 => -2.61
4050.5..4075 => -0.76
